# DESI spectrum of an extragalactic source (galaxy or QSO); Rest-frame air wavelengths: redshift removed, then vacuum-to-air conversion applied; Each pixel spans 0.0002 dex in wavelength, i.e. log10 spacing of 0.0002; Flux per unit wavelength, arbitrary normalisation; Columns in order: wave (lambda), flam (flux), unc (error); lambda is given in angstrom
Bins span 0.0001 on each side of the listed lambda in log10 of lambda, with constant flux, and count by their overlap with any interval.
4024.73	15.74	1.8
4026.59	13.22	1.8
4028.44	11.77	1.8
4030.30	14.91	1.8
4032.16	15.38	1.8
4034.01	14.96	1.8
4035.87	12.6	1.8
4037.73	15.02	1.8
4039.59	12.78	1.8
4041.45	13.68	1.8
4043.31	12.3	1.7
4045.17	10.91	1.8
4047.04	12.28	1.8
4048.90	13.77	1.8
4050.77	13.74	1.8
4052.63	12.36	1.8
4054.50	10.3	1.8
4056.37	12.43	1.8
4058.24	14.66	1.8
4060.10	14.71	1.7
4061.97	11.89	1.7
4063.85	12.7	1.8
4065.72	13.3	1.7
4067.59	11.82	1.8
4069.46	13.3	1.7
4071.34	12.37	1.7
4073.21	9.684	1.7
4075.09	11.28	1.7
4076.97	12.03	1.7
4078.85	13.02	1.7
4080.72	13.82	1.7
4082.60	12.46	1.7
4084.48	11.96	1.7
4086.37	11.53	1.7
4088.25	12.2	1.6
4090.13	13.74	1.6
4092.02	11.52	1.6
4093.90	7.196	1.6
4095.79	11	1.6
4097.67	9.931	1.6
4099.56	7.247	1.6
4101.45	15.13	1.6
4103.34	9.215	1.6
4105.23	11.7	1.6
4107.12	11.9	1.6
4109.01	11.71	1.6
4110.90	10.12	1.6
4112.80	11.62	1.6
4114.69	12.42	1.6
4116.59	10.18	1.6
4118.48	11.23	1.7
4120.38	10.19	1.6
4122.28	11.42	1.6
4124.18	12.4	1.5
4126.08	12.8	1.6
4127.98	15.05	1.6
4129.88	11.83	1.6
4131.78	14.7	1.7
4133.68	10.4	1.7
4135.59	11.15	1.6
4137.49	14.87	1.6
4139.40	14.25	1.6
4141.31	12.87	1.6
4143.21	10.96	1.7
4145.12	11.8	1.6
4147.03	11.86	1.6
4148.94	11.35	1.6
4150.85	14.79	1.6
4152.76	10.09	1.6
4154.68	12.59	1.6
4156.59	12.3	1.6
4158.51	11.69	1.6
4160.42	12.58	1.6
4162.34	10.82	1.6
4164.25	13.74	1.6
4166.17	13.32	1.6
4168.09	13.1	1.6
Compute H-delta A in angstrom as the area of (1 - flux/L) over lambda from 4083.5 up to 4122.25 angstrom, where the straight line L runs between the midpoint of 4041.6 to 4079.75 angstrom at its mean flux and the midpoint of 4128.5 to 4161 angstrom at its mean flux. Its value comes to 4.2 angstrom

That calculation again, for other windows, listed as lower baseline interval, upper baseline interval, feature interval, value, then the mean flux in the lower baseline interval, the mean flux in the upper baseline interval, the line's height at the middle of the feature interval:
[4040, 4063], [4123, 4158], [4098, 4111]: 1.7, 12.8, 12.5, 12.6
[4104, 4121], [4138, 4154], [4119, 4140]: -1.4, 11.2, 12.3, 11.8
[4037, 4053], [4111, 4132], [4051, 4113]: 3.4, 13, 12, 12.5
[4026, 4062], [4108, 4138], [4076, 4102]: 2.0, 13.2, 12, 12.5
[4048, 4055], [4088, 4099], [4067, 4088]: -1.2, 12.7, 10.7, 11.5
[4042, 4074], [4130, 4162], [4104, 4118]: 1.2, 12.5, 12.3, 12.4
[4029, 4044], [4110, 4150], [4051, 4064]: 0.7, 13.9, 12.1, 13.5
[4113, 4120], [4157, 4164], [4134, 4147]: -1.0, 11.2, 12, 11.6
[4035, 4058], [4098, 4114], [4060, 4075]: -0.2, 12.7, 11.1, 12.1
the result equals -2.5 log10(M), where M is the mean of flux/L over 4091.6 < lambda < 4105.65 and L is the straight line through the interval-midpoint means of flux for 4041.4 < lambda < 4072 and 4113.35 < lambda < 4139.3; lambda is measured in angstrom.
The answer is 0.21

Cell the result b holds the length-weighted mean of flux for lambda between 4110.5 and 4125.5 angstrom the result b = 11.3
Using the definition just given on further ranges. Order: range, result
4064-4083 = 12.3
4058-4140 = 12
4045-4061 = 12.9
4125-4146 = 12.8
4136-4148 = 12.7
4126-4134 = 13.2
